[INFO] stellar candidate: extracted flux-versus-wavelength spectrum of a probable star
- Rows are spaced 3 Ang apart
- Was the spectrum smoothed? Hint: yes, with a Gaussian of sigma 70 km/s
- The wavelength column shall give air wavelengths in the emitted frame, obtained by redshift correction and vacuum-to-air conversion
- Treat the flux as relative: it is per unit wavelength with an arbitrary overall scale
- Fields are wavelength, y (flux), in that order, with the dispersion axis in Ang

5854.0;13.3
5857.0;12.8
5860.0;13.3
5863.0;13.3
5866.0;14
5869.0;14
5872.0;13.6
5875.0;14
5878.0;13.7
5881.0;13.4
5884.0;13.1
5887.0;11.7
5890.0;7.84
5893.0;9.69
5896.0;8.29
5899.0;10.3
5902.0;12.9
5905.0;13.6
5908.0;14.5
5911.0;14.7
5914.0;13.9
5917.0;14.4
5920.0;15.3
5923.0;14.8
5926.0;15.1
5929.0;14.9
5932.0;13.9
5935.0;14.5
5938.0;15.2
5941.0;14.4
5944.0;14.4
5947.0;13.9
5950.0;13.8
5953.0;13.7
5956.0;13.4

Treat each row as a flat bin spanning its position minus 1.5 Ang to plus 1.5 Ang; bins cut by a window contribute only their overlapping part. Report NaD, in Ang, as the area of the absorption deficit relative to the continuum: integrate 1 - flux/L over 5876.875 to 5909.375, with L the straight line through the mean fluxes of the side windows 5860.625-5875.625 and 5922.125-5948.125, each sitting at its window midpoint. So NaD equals 5.44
